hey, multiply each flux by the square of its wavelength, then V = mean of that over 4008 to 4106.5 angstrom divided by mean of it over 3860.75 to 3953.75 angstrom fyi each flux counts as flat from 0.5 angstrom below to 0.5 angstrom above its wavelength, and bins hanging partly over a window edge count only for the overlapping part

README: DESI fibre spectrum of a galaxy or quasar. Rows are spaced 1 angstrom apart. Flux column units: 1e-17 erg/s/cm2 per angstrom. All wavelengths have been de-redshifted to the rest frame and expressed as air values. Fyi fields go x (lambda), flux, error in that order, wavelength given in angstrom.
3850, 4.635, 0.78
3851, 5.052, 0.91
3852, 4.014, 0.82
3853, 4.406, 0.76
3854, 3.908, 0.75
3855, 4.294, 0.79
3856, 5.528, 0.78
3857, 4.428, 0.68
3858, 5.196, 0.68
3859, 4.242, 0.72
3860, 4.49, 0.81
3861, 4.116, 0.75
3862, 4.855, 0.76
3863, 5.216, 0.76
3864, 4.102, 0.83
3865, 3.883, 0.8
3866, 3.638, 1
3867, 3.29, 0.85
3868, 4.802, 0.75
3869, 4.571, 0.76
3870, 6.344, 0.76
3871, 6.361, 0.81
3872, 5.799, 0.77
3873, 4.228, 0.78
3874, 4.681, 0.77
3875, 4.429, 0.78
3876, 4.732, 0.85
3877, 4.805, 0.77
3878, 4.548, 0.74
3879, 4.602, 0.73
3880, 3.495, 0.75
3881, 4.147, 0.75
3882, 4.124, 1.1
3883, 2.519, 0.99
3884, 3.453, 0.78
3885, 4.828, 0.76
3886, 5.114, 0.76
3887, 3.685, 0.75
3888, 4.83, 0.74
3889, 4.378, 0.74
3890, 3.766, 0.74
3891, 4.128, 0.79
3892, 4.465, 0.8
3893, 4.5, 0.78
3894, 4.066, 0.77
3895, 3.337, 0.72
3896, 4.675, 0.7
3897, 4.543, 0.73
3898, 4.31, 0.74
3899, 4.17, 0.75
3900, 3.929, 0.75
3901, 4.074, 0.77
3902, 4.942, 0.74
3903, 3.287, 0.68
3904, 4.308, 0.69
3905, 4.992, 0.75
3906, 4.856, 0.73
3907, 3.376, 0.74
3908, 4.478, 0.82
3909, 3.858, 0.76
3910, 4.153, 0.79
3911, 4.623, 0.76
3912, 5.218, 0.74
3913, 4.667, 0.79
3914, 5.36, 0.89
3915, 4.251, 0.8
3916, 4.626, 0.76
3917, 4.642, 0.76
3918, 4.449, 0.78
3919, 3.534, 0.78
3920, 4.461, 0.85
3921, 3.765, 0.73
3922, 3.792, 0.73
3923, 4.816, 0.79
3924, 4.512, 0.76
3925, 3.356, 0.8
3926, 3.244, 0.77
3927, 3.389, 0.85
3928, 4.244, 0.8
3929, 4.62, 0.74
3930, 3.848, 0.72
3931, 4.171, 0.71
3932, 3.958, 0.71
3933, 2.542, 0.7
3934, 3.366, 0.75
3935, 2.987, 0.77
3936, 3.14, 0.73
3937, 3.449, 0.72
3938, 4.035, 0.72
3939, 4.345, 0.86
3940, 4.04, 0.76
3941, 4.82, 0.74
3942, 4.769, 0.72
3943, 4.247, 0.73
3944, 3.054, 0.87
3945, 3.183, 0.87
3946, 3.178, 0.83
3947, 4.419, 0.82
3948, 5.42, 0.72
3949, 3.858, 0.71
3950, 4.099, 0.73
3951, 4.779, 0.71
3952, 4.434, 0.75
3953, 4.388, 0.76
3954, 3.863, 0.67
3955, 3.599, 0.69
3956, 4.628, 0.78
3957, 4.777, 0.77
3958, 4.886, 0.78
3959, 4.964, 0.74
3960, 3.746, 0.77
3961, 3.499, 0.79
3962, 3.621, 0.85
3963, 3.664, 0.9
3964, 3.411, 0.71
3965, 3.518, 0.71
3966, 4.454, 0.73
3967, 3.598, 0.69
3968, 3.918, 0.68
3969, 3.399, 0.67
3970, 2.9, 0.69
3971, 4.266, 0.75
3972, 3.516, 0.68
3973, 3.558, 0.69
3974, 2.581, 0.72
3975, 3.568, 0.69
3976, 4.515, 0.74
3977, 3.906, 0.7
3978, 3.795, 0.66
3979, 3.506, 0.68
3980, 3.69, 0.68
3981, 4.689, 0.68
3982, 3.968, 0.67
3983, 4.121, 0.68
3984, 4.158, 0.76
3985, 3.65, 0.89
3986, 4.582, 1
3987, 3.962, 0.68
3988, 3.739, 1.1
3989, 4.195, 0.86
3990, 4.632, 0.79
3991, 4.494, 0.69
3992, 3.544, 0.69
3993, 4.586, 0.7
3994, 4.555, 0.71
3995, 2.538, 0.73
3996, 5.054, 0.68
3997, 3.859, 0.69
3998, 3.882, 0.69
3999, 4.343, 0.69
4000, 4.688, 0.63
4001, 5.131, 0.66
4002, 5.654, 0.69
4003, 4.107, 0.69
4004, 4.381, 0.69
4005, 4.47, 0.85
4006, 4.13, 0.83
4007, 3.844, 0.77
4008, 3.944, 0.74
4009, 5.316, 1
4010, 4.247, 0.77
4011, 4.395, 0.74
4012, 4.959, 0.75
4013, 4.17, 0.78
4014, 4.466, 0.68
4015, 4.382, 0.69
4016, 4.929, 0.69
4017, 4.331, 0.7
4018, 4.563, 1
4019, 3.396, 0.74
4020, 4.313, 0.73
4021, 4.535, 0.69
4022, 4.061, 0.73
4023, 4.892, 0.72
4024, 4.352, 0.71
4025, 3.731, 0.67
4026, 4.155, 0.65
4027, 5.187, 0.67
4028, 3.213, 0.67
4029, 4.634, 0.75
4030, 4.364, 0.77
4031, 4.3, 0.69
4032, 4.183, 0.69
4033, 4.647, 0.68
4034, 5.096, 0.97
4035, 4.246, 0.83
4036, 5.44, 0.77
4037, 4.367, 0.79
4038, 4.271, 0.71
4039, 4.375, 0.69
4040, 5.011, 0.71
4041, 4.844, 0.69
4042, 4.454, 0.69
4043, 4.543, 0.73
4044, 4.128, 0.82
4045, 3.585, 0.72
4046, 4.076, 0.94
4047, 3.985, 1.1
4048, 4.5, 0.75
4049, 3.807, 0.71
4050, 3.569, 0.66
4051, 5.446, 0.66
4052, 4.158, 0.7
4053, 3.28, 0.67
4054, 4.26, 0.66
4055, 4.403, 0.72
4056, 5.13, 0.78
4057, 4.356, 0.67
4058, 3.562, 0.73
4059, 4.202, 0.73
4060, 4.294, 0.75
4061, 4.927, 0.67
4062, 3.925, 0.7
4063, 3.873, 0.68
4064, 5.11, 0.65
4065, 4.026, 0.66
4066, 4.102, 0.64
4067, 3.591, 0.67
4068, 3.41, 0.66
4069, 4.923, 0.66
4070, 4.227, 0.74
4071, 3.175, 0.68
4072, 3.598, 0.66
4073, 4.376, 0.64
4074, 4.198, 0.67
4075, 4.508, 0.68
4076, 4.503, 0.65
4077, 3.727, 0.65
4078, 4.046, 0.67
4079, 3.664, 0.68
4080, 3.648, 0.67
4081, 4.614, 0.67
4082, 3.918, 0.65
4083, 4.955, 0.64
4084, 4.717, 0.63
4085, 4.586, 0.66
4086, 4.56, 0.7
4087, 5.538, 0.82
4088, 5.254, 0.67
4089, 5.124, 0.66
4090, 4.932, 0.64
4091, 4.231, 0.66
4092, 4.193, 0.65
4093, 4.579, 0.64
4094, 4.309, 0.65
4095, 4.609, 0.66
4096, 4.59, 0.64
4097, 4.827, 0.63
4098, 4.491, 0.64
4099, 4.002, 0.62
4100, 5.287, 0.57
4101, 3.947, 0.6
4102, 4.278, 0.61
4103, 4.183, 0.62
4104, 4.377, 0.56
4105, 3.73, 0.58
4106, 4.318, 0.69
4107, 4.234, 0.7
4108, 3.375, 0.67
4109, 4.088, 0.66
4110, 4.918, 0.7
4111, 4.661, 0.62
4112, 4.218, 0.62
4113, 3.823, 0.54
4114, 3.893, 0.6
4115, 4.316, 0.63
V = 1.1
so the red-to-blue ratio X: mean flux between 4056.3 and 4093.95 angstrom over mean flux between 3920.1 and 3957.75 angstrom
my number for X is 1.1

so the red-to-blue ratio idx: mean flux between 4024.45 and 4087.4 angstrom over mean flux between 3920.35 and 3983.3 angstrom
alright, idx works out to 1.10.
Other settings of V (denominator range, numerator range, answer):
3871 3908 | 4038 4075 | 1.06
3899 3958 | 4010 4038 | 1.12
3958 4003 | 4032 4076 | 1.11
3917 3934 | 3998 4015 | 1.19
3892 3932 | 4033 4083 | 1.08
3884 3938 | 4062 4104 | 1.14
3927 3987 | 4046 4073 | 1.11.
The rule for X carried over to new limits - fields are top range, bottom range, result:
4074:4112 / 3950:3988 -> 1.12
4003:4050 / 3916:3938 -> 1.13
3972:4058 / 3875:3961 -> 1.02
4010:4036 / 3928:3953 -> 1.11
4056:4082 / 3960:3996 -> 1.07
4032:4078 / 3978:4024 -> 1.00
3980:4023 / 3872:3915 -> 1.00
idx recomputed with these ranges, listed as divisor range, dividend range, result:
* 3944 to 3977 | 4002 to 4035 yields 1.12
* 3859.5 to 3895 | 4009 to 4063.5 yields 0.99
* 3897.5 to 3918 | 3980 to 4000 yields 0.94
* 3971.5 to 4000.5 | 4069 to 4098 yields 1.10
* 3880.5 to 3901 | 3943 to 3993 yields 0.96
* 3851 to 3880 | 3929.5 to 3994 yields 0.86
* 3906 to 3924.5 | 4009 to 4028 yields 1.00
